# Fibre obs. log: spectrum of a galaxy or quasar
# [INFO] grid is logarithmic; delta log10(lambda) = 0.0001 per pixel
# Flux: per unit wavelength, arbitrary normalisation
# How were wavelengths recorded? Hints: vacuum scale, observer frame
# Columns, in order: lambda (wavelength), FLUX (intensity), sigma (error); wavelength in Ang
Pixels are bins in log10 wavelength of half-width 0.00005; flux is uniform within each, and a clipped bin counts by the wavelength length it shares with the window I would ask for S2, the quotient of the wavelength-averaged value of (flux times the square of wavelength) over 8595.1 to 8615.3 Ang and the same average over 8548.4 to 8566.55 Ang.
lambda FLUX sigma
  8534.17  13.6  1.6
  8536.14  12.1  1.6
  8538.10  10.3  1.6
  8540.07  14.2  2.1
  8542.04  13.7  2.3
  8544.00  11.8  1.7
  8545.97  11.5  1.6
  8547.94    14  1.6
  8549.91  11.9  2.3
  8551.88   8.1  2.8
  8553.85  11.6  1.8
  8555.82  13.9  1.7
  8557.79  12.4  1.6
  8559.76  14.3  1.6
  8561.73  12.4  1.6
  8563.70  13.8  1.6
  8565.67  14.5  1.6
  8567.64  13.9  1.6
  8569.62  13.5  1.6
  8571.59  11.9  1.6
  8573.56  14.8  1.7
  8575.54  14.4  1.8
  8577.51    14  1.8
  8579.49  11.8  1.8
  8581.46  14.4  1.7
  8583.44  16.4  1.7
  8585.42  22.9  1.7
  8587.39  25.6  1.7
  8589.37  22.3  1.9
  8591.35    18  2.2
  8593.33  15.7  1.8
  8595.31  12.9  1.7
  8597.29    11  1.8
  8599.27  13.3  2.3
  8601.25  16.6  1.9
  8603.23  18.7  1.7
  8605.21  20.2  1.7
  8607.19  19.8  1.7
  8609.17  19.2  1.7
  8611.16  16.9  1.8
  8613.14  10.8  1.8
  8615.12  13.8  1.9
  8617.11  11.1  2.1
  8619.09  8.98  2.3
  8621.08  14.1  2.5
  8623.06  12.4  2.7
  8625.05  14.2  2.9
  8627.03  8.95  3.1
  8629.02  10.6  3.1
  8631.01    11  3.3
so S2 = 1.3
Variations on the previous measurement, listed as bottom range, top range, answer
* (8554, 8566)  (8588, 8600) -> 1.20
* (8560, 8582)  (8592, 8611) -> 1.22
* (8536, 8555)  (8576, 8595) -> 1.49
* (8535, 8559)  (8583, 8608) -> 1.50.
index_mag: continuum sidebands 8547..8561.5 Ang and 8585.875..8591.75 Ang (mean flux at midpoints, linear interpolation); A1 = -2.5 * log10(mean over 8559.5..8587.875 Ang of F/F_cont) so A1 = 0.19 mag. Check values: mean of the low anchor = 12.3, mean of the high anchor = 22.5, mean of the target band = 15.1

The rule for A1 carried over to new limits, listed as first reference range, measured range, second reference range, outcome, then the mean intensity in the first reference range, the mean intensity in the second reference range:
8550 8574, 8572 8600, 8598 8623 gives -0.16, 12.8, 15.1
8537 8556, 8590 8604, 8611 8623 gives -0.24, 12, 12.3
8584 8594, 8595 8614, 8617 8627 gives 0.03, 20.9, 11.9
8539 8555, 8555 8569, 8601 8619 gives -0.05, 12.1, 16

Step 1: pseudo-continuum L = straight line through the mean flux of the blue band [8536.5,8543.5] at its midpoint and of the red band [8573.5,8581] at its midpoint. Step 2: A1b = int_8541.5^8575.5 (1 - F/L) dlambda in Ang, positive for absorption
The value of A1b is 0.76 Ang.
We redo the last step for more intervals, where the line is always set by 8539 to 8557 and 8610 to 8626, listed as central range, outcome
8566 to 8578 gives -1.3 Ang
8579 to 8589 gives -4.9 Ang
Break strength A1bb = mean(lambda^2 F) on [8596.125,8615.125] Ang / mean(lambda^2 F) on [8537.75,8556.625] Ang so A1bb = 1.35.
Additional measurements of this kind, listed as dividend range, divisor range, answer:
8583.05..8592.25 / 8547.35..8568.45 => 1.68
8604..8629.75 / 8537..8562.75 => 1.15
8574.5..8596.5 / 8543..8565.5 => 1.38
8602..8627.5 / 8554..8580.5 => 1.10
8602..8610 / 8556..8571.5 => 1.46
